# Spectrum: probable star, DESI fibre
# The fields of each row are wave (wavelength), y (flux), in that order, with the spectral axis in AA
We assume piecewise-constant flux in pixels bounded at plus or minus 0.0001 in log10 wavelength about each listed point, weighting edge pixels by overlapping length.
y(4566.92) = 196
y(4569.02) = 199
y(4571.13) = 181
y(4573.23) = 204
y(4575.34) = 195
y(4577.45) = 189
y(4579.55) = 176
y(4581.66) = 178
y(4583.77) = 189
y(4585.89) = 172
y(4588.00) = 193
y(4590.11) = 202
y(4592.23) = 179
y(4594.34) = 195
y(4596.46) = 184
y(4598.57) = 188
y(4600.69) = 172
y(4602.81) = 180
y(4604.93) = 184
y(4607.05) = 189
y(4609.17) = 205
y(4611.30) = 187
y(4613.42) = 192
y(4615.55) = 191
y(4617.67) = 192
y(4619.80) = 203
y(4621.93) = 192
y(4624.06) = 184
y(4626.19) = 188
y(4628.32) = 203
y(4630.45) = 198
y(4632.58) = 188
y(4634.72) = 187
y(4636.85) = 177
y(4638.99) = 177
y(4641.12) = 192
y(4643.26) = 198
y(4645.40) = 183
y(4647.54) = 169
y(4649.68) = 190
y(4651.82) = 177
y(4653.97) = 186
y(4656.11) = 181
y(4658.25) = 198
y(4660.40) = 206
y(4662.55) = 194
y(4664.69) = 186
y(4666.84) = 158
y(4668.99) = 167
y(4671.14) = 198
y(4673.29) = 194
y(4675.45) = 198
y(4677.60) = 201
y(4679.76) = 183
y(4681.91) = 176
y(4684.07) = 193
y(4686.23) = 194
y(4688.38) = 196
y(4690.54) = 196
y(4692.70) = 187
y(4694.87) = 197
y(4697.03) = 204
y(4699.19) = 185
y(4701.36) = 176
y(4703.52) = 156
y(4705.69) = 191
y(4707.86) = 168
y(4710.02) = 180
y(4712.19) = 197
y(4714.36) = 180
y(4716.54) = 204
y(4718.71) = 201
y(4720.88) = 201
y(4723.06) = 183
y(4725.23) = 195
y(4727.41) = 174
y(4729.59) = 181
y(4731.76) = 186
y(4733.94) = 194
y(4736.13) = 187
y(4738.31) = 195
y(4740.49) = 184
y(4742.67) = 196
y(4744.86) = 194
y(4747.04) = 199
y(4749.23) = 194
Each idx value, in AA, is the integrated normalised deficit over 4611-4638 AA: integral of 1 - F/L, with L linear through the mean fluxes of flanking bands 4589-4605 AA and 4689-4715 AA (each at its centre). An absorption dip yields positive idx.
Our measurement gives -0.80 AA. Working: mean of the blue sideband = 186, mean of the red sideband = 185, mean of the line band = 191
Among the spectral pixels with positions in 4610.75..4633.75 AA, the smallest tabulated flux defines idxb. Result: 184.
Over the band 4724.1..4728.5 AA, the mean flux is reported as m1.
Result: 185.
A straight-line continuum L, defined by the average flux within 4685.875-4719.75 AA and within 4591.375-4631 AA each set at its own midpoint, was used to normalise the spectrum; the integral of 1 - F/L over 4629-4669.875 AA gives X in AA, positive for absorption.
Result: 0.86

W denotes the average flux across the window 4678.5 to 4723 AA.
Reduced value 188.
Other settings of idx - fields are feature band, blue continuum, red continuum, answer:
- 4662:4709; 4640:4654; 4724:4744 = 0.02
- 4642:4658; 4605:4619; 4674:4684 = 0.55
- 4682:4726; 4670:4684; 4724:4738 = 0.05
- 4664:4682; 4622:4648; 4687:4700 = 0.66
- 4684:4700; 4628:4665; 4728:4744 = -0.50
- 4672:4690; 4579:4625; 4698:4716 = -1.00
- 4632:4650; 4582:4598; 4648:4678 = 0.31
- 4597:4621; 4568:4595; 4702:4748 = -0.12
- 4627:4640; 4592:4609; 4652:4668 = -0.17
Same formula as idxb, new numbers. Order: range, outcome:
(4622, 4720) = 156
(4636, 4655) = 169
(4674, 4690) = 176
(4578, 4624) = 172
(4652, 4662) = 181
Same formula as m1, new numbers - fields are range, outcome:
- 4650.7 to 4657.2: 182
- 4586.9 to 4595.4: 192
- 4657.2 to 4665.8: 196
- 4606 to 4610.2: 197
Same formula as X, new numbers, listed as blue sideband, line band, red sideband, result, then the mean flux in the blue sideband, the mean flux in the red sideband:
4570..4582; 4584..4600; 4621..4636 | 0.13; 188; 191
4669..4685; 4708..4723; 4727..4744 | -0.23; 190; 188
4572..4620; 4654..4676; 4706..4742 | 0.08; 188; 188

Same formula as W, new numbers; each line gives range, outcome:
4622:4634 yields 192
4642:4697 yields 189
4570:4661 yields 188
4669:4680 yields 193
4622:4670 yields 186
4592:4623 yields 189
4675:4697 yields 193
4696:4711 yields 180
